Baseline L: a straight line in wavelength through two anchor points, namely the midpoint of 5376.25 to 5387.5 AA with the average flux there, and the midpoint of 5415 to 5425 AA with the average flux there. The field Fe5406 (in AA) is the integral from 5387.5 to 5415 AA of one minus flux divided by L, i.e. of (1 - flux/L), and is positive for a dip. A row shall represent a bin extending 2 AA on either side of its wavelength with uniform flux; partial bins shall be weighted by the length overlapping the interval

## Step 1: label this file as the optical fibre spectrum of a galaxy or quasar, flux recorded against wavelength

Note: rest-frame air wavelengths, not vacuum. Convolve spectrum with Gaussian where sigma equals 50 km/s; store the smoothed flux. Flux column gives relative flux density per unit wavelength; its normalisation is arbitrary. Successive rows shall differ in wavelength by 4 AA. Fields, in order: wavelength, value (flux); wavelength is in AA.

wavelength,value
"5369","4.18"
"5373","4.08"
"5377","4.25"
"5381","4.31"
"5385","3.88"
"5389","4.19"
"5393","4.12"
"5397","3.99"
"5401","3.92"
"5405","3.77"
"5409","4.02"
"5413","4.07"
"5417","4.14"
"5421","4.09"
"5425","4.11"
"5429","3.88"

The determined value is 0.8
